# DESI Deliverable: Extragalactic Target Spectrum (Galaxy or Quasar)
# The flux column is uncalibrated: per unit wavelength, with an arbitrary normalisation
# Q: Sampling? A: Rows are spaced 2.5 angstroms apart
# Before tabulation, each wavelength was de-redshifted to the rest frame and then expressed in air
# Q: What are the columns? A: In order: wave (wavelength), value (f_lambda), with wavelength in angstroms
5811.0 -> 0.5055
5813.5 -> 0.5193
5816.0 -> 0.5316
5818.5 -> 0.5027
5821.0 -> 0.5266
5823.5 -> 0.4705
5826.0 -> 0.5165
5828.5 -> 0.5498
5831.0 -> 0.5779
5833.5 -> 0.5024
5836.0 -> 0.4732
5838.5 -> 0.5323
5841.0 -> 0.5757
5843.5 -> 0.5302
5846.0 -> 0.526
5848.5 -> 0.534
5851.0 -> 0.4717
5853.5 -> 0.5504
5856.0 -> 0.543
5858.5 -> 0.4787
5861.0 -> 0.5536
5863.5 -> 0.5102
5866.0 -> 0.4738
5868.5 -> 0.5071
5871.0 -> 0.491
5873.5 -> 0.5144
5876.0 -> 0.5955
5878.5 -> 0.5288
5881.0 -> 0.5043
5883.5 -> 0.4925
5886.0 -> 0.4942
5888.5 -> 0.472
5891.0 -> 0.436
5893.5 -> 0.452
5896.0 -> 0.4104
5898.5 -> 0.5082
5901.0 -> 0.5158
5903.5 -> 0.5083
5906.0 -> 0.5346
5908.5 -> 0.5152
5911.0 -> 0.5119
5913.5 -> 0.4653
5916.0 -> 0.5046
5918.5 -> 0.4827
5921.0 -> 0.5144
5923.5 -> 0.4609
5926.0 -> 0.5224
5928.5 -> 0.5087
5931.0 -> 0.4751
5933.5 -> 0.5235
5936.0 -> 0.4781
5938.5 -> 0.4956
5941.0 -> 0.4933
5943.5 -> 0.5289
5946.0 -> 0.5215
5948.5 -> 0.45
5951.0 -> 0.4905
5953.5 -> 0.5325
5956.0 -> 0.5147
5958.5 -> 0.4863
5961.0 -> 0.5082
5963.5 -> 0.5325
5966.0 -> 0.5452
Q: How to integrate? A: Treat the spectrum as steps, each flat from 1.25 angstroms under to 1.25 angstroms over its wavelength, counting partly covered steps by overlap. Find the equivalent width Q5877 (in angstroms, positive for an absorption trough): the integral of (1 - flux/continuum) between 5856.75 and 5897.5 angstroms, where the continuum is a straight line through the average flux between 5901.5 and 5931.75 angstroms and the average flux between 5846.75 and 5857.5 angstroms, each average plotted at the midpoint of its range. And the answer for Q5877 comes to 1.6 angstroms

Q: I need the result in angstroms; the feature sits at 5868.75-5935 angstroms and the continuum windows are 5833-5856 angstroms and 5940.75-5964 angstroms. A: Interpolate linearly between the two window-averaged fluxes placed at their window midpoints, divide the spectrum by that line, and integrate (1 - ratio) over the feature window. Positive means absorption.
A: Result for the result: 2.1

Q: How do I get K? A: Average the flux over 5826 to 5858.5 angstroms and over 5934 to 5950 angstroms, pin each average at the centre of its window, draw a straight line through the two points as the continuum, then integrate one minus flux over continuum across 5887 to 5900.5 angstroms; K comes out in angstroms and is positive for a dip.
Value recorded 1.4 angstroms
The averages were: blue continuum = 0.528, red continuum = 0.496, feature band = 0.46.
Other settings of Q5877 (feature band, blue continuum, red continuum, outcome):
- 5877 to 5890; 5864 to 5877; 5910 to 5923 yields 0.2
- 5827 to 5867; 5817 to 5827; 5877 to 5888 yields -1.6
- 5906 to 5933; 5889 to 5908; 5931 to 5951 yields -0.5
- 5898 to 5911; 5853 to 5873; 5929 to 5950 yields -0.3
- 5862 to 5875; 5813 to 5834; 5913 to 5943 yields 0.2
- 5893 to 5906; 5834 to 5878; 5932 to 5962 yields 0.7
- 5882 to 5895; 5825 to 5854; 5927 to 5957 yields 1.2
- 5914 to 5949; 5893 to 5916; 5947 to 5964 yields 0.0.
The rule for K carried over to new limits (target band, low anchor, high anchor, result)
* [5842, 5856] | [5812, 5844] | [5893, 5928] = -0.2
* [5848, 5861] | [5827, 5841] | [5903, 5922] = 0.2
